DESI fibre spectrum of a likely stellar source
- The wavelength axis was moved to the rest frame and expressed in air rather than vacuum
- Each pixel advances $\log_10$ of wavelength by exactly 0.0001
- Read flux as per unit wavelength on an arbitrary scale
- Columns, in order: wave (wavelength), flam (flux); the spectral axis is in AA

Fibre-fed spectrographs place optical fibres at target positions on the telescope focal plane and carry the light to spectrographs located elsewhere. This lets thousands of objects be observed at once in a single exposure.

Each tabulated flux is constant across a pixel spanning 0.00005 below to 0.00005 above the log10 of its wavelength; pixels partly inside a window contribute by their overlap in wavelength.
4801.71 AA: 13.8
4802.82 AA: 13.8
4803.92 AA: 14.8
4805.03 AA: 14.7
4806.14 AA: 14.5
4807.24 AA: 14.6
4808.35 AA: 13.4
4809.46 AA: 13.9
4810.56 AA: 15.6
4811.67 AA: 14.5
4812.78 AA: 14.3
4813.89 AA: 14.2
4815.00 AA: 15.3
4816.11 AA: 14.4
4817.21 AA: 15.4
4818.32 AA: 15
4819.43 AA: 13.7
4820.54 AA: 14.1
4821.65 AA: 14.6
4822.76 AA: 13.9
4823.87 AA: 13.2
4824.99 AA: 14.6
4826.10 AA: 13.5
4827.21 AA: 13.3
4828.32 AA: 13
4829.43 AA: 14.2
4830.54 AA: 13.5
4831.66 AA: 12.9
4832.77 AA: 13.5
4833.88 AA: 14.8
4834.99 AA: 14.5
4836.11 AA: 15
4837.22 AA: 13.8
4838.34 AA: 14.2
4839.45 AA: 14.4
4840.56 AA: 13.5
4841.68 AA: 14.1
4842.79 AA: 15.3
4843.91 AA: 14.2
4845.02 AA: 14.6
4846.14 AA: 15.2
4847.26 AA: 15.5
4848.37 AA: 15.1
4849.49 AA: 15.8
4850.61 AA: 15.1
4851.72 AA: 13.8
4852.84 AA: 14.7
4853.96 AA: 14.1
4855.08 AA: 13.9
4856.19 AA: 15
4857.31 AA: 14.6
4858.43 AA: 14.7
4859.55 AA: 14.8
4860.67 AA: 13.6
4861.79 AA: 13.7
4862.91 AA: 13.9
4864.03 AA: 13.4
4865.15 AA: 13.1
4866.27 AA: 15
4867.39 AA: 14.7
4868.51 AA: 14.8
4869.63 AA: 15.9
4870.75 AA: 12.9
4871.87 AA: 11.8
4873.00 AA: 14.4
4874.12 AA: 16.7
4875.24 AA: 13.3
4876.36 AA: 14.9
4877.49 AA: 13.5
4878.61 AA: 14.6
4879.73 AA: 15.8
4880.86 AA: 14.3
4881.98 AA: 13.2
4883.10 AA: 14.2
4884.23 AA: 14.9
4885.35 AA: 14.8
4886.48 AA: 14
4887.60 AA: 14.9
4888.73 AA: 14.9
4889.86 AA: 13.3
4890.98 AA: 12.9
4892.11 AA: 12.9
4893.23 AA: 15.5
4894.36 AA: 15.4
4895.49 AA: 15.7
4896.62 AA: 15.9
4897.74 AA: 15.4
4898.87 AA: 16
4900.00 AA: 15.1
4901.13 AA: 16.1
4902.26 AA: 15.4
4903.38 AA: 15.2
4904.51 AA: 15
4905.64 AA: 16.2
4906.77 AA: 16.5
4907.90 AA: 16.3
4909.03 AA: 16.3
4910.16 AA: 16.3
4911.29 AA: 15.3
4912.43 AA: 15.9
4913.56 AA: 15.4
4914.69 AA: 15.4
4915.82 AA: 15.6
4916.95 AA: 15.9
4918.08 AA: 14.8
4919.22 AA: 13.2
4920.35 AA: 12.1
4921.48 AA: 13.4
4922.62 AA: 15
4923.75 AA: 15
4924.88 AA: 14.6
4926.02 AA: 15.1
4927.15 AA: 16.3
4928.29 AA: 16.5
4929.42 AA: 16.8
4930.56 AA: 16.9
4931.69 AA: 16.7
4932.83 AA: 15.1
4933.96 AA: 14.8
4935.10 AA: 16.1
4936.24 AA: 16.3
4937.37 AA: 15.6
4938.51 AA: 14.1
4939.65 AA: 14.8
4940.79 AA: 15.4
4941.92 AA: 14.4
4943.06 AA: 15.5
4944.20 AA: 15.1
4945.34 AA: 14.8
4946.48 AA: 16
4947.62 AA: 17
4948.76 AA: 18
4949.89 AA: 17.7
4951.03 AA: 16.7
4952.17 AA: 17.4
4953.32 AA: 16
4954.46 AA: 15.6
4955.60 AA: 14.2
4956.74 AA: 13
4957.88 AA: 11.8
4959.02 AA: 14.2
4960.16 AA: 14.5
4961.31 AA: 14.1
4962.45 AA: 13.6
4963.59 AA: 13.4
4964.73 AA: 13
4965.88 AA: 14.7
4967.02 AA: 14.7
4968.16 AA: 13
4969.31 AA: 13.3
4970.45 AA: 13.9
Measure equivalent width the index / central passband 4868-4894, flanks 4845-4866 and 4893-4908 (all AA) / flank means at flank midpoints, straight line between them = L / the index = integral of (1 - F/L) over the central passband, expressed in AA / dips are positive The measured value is 1.5 AA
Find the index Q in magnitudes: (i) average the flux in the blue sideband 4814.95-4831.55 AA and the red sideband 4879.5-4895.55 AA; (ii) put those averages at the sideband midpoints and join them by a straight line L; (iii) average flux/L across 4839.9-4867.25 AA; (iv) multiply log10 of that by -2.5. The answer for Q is -0.02 mag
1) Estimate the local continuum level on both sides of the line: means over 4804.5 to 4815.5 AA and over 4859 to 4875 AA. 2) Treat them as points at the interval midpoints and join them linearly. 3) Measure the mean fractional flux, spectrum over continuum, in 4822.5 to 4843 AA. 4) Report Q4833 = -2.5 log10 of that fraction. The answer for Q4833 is 0.03 mag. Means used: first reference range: 14.5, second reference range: 14.2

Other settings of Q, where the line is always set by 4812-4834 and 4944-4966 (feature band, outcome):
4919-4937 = -0.032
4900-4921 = -0.048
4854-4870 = 0.001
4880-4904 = -0.015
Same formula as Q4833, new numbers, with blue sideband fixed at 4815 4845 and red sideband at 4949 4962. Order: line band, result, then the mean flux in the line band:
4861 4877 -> 0.02 mag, 14.2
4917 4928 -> 0.02 mag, 14.5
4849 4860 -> -0.02 mag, 14.6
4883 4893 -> 0.03 mag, 14.1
